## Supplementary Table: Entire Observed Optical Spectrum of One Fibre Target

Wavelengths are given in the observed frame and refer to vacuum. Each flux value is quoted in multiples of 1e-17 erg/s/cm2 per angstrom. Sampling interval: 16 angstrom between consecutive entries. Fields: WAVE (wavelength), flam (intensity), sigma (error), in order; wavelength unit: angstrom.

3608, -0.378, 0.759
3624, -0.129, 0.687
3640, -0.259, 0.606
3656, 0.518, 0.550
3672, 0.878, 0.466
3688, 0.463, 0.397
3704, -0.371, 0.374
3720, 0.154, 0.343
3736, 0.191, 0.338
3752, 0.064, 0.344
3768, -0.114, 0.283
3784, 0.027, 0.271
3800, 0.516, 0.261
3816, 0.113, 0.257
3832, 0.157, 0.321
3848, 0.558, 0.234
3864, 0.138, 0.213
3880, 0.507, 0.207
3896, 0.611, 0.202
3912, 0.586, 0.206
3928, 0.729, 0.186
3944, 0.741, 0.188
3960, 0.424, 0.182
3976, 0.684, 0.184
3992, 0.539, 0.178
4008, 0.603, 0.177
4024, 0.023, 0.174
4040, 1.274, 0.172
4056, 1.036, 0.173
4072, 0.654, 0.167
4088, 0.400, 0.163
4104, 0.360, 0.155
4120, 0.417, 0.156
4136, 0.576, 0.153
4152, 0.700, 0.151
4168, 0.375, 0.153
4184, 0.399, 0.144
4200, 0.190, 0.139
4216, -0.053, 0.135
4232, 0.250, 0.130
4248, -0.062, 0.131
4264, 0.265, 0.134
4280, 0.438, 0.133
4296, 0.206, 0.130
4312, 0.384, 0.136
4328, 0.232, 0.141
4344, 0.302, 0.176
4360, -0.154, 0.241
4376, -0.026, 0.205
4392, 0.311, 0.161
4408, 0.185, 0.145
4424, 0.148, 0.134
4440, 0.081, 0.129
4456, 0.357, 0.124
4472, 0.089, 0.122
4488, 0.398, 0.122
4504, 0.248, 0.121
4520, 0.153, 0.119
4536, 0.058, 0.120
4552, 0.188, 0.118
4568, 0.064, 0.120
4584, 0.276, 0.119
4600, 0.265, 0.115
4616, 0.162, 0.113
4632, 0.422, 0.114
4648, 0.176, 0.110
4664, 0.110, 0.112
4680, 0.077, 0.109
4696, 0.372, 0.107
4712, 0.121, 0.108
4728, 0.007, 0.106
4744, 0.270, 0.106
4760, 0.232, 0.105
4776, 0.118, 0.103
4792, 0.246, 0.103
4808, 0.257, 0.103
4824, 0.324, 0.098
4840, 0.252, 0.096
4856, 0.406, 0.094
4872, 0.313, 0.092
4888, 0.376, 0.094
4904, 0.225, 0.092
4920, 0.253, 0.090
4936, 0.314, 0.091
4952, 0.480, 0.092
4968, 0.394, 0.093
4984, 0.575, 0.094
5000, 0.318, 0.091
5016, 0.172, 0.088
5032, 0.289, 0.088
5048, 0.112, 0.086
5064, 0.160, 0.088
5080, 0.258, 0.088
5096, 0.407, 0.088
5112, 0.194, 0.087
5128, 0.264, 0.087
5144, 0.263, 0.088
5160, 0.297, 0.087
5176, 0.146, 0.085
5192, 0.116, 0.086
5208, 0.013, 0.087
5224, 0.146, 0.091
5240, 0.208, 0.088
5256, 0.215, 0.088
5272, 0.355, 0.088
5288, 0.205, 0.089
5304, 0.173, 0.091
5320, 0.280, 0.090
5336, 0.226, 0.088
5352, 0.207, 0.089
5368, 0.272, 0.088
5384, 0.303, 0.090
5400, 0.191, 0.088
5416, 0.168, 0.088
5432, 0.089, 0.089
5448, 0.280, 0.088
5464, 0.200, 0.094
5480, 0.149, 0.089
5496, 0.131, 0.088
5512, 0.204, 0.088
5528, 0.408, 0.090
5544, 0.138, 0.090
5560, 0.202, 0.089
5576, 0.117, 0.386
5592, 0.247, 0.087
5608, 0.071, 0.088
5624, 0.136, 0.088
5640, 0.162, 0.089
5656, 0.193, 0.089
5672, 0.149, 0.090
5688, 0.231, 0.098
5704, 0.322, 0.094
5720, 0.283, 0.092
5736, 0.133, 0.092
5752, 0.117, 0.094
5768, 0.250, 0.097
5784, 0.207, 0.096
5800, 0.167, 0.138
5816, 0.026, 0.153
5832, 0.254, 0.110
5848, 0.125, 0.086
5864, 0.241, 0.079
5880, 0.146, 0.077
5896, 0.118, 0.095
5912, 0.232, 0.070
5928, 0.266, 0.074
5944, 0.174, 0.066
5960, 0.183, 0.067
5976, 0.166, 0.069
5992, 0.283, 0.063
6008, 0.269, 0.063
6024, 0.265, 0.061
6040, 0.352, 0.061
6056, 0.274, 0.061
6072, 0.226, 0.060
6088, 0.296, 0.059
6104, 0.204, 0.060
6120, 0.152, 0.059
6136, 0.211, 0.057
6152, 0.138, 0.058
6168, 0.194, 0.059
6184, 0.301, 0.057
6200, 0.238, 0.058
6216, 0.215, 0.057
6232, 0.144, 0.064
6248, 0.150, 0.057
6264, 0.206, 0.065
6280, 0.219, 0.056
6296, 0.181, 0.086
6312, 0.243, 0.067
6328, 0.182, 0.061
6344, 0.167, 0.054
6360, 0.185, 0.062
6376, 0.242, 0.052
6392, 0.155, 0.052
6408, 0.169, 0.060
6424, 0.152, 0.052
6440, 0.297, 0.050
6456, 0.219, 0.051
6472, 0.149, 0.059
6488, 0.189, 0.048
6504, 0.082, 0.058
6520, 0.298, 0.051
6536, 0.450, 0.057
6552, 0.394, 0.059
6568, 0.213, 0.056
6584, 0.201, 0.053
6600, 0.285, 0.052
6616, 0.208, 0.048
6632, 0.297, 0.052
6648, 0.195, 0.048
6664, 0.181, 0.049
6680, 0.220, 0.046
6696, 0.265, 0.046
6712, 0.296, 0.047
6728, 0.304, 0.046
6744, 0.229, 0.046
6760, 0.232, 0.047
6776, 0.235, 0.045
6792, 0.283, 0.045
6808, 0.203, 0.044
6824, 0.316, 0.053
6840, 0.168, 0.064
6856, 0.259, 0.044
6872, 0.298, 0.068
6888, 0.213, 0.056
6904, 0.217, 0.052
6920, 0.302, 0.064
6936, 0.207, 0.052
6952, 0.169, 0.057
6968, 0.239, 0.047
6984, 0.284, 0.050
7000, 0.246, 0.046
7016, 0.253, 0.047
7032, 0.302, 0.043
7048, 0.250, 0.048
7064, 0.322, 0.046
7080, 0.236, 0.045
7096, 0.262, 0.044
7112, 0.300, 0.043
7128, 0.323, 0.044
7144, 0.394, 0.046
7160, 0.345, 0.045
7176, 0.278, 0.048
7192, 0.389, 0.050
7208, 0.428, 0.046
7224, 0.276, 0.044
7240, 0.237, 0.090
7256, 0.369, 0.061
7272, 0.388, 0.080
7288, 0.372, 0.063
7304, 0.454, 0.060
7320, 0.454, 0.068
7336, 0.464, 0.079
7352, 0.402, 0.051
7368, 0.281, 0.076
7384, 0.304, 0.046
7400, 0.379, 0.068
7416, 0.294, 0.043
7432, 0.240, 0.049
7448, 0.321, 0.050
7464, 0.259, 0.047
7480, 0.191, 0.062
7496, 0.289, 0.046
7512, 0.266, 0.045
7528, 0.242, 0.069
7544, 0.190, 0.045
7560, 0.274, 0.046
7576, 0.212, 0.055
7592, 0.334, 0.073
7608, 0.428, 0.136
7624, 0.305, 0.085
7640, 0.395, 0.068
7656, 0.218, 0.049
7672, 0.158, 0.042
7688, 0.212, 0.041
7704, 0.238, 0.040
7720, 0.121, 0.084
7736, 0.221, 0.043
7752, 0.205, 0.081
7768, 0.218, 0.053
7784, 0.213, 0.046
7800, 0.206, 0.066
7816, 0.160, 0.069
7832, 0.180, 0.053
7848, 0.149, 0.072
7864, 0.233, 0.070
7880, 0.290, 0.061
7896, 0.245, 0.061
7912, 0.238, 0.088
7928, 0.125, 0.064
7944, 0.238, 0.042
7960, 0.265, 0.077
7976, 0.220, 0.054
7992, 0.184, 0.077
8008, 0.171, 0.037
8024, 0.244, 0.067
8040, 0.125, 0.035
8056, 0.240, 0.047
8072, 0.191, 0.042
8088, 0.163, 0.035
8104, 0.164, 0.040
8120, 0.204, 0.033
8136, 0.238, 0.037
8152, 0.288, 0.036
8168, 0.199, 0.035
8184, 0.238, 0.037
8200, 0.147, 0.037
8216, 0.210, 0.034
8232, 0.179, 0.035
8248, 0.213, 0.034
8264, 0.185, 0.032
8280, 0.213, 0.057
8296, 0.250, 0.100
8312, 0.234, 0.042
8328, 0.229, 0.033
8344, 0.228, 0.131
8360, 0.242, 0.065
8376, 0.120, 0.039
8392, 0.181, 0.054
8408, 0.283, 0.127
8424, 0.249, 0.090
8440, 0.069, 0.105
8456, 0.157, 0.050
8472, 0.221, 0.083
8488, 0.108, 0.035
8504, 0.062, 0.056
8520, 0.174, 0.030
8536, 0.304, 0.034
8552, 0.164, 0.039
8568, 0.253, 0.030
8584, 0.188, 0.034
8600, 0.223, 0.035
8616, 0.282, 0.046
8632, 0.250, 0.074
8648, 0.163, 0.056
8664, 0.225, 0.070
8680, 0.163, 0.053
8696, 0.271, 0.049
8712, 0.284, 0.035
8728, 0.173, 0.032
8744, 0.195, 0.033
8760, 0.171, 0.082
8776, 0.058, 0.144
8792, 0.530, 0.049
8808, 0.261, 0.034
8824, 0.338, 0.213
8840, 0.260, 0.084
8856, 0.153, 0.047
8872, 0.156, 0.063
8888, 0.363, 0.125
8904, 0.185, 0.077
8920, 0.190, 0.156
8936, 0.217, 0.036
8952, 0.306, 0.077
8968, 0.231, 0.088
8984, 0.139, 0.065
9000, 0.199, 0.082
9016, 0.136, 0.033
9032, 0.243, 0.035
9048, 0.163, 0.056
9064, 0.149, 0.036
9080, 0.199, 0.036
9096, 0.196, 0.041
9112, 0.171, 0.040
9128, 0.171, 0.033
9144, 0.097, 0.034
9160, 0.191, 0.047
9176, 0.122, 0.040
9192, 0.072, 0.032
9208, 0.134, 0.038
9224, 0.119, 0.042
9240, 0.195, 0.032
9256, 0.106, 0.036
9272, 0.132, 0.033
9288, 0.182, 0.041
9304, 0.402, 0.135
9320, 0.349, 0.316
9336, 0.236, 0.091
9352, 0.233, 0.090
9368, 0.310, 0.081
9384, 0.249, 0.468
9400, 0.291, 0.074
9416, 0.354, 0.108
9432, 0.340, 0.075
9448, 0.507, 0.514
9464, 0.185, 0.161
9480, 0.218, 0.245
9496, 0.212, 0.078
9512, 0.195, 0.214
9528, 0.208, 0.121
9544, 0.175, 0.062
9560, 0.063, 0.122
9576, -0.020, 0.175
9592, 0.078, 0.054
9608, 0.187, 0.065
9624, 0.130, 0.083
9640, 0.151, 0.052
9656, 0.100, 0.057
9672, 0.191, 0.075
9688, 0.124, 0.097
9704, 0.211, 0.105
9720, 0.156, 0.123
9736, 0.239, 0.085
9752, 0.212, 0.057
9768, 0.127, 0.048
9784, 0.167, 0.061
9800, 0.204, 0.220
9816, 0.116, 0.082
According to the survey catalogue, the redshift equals 0.75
